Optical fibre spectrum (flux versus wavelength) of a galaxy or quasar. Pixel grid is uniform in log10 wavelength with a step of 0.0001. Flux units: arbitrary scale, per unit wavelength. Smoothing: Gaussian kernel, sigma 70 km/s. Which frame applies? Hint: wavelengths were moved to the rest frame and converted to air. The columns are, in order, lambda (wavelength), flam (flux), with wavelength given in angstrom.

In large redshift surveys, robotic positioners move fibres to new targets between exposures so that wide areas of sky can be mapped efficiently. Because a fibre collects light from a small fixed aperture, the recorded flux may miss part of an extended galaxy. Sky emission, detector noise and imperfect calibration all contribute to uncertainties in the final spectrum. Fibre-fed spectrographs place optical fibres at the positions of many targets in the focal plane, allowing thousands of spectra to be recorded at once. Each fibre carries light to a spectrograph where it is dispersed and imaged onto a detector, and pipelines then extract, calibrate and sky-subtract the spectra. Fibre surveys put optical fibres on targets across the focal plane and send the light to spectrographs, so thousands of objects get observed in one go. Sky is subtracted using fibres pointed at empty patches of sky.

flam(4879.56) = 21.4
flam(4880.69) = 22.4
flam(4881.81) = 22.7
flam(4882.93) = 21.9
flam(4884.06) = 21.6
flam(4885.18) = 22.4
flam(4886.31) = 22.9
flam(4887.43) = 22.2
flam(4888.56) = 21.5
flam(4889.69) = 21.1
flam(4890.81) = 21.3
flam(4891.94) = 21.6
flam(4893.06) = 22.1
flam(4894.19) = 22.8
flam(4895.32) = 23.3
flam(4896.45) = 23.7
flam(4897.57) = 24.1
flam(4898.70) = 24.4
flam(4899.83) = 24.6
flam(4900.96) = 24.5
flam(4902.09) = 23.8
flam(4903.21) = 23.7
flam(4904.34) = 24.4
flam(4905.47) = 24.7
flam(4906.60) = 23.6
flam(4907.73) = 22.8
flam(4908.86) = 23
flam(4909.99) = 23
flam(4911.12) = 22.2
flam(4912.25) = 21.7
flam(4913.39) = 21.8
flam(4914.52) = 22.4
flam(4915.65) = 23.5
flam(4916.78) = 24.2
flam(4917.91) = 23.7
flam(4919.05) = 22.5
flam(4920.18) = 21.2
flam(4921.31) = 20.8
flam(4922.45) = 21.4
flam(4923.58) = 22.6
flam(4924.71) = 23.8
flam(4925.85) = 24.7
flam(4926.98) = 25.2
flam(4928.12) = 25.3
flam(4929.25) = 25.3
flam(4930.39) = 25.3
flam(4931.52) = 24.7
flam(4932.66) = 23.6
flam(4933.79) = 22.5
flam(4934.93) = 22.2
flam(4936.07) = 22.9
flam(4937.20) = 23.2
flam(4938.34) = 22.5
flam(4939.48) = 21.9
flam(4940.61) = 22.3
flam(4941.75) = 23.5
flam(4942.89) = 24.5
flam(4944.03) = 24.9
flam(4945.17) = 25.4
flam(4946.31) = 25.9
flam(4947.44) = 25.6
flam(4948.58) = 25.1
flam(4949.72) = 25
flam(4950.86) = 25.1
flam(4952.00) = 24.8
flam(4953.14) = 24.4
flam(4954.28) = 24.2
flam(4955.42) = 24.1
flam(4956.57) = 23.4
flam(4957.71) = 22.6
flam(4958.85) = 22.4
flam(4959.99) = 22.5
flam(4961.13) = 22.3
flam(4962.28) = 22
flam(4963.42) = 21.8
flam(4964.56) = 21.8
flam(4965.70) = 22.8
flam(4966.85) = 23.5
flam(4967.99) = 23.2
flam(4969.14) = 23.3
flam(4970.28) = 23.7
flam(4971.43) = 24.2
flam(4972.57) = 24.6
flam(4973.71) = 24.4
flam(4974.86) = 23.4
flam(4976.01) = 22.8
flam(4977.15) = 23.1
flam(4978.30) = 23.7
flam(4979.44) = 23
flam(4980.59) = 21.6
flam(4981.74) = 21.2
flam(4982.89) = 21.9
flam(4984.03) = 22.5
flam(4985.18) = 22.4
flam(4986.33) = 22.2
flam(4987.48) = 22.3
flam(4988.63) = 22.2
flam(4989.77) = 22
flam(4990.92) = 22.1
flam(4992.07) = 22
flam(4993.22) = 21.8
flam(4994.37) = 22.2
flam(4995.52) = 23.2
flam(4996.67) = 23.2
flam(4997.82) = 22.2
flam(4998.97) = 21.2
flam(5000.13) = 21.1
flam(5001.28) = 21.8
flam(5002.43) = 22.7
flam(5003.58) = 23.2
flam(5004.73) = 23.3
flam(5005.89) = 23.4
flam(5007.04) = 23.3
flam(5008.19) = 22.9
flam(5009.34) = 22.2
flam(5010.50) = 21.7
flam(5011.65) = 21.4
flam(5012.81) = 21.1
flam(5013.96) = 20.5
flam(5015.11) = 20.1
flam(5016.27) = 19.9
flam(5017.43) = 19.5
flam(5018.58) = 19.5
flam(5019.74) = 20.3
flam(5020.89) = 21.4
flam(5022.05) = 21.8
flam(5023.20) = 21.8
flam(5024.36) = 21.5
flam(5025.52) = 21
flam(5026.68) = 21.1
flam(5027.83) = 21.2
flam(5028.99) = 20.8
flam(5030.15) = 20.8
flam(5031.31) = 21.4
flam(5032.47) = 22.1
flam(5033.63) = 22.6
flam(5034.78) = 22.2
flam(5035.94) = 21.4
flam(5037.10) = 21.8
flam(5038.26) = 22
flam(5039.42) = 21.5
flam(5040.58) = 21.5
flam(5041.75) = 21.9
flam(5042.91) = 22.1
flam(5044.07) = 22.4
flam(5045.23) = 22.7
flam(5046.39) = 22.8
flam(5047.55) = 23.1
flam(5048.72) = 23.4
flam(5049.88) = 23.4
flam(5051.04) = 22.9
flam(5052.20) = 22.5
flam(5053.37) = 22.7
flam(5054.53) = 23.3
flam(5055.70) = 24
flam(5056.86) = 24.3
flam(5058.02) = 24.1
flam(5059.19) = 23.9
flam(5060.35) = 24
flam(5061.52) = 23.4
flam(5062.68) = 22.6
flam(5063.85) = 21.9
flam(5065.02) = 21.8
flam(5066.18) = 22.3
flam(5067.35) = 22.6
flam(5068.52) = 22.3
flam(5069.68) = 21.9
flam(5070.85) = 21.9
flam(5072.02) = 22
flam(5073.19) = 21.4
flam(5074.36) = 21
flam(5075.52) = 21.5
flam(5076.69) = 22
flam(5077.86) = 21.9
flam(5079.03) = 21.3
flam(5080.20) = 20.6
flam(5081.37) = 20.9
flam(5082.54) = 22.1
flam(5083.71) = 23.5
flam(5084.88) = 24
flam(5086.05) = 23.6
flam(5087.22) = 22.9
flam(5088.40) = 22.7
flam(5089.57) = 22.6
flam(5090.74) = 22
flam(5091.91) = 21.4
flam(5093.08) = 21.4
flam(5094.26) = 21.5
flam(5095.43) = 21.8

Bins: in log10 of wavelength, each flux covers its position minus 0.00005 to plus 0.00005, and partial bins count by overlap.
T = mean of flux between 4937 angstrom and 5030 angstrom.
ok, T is 22.6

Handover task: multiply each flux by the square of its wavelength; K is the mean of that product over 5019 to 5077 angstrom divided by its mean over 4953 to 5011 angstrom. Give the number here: 1.0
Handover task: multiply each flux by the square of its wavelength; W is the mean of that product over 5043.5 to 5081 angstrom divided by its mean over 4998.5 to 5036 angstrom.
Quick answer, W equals 1.07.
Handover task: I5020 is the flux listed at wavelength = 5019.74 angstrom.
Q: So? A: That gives 20.3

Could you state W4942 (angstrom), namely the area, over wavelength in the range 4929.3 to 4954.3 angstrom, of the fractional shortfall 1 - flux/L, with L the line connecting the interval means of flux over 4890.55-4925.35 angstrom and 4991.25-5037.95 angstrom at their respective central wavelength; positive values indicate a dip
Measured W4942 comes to -1.7 angstrom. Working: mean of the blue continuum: 23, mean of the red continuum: 21.7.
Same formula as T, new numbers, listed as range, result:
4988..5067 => 22.1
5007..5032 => 21.1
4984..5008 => 22.4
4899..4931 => 23.4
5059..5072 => 22.5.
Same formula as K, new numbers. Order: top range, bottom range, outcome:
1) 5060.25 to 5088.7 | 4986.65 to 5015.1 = 1.03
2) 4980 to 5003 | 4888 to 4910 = 0.99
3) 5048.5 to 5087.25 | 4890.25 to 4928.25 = 1.04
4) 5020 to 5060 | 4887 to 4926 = 1.03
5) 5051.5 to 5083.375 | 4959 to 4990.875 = 1.02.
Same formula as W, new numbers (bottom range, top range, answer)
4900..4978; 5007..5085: 0.98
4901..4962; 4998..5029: 0.94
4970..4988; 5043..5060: 1.04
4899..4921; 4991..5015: 0.99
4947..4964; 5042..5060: 1.02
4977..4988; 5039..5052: 1.03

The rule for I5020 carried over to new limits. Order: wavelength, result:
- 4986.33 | 22.2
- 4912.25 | 21.7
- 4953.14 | 24.4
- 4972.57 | 24.6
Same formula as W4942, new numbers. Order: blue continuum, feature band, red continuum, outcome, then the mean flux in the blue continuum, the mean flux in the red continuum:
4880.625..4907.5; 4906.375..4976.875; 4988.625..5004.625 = -2.5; 23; 22.2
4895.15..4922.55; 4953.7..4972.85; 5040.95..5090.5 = -0.1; 23.2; 22.6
